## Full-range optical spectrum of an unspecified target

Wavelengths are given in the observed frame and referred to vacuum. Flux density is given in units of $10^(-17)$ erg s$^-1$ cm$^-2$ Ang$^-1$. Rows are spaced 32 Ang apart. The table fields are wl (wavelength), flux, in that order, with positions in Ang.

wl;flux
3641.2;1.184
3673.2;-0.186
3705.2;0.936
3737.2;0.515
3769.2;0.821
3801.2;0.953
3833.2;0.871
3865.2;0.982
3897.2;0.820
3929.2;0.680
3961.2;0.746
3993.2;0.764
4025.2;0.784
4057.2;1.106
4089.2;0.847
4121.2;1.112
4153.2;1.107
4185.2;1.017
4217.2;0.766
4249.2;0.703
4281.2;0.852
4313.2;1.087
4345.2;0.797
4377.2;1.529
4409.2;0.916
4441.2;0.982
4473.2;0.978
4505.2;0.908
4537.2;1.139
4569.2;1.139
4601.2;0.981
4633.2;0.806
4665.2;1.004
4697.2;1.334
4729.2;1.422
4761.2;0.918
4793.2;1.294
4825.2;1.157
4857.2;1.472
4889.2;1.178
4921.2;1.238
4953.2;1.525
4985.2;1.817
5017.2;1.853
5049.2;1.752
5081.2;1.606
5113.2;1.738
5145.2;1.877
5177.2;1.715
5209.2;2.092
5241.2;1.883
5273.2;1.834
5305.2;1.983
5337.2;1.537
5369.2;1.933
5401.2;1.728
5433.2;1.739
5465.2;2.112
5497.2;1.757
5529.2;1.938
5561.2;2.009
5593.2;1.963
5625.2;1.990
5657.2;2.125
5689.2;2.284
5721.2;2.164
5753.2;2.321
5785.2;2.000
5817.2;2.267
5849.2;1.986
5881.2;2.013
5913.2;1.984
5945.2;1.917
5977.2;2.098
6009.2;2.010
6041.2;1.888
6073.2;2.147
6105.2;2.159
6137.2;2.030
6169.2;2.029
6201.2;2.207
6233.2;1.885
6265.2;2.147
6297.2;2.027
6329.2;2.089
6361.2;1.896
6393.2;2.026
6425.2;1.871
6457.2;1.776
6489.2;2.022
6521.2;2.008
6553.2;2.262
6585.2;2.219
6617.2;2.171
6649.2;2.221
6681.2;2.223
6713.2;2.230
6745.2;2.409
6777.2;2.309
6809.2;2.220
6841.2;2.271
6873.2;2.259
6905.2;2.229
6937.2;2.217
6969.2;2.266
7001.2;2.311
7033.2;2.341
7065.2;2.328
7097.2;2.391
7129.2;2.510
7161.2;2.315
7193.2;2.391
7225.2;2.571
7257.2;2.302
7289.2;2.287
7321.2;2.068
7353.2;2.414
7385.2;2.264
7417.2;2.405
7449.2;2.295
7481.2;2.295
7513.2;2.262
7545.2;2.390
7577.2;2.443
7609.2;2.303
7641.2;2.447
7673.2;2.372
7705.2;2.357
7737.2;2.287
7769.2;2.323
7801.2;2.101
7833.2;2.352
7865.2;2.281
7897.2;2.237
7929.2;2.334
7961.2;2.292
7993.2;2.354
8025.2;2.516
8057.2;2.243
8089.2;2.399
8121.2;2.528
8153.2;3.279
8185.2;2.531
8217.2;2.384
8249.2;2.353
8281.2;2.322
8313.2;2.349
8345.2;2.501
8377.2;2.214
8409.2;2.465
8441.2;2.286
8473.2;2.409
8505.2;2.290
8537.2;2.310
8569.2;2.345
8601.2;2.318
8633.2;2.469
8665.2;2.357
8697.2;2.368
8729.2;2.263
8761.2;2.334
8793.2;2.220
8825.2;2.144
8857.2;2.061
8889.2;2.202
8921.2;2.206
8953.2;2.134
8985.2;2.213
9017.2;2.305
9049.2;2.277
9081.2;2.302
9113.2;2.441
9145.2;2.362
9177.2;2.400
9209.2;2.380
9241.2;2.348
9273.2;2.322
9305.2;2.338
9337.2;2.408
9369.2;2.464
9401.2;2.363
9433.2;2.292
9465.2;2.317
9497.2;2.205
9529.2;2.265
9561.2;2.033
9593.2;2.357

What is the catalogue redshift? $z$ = 0.24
